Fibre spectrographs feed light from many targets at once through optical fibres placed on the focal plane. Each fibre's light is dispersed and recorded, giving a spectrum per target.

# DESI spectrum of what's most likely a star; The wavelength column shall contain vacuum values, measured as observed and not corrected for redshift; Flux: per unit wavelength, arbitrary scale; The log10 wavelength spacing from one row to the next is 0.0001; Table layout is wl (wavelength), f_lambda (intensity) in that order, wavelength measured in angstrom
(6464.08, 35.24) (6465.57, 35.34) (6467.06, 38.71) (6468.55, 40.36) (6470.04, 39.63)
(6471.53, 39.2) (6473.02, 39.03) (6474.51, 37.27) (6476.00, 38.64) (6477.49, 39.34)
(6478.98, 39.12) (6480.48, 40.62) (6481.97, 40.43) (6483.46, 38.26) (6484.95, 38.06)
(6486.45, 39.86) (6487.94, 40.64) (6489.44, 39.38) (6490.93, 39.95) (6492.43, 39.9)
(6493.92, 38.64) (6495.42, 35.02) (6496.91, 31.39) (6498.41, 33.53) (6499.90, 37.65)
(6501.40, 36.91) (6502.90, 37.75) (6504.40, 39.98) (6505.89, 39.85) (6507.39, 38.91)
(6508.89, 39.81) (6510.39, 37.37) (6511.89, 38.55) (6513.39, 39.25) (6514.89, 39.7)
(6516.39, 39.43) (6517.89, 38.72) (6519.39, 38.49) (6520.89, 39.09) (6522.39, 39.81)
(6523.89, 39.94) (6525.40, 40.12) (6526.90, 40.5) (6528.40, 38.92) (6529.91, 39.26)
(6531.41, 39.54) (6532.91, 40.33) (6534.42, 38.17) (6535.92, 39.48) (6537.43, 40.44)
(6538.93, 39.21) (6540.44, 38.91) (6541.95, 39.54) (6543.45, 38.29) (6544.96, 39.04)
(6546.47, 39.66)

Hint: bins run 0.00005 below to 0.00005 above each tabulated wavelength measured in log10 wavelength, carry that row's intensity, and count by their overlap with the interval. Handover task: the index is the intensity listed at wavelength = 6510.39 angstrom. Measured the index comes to 37.37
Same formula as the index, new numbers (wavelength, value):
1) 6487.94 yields 40.64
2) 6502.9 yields 37.75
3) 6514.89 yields 39.7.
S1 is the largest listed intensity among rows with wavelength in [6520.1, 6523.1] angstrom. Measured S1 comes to 39.81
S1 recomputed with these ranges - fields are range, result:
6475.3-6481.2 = 40.62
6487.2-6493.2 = 40.64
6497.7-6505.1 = 39.98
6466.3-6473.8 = 40.36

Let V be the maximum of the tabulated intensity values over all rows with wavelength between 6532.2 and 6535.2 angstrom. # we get 40.33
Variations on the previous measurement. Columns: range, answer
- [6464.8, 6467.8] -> 38.71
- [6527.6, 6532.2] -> 39.54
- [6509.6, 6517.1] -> 39.7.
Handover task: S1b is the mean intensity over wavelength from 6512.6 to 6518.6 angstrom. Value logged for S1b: 39.3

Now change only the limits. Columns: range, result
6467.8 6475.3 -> 39.1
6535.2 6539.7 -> 39.7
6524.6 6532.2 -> 39.7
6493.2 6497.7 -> 35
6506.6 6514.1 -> 38.8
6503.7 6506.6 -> 40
